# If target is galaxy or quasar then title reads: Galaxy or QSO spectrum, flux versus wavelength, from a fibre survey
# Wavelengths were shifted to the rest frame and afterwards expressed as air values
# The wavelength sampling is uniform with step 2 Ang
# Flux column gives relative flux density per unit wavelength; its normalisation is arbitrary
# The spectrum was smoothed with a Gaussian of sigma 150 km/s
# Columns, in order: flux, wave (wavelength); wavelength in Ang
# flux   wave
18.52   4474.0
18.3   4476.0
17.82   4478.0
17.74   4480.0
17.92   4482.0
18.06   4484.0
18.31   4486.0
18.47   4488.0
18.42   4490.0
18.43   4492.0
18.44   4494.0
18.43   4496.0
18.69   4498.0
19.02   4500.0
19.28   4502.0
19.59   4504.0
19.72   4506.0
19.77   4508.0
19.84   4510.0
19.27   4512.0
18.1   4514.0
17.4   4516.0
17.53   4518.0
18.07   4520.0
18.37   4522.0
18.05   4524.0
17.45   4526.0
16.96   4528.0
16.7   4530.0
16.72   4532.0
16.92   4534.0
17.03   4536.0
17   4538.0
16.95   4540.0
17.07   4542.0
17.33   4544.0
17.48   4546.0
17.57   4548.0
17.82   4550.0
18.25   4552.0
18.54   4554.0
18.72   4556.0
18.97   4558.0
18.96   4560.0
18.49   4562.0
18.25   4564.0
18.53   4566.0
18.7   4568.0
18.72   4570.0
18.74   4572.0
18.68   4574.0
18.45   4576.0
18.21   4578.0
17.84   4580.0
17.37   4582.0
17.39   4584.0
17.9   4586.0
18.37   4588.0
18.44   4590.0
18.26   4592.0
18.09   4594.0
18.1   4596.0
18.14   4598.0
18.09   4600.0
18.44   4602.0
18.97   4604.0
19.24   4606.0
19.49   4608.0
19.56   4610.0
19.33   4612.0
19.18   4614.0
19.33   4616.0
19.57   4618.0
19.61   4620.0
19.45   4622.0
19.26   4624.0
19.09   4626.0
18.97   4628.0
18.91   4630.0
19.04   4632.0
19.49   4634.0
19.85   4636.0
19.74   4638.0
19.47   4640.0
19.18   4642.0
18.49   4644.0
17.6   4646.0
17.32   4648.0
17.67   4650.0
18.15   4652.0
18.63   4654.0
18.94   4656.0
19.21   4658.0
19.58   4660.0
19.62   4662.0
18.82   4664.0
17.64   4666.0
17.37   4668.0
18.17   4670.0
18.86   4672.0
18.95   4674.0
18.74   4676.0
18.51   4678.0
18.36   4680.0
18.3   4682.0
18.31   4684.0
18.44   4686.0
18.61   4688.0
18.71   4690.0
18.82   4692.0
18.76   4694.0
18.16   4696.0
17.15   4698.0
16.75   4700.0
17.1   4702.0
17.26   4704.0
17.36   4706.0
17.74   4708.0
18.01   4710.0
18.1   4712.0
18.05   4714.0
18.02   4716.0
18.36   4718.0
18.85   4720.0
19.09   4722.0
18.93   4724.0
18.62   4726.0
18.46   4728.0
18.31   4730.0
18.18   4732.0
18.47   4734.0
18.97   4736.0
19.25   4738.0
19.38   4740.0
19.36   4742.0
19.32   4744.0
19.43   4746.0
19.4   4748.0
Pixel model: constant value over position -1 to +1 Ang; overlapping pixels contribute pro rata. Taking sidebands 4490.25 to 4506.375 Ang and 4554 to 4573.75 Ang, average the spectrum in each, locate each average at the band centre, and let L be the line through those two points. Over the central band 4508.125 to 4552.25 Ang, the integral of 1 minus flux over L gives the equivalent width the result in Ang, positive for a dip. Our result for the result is 2.64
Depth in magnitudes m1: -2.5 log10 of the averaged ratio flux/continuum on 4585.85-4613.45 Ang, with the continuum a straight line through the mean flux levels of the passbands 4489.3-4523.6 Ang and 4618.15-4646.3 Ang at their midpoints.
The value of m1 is 0.026 mag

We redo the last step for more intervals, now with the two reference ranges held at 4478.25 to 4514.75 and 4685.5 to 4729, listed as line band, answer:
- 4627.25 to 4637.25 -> -0.05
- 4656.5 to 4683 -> -0.02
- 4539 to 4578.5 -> 0.02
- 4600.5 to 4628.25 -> -0.05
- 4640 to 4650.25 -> 0.01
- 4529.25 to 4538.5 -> 0.11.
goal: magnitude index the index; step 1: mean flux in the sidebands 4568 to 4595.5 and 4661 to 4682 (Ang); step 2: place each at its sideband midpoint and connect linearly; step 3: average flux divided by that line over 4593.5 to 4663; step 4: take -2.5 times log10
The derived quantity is -0.03 mag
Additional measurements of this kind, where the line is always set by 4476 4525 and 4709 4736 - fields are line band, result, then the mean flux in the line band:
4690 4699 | 0.01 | 18.3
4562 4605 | 0.01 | 18.3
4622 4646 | -0.04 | 19.2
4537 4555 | 0.06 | 17.6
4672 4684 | -0.01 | 18.6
